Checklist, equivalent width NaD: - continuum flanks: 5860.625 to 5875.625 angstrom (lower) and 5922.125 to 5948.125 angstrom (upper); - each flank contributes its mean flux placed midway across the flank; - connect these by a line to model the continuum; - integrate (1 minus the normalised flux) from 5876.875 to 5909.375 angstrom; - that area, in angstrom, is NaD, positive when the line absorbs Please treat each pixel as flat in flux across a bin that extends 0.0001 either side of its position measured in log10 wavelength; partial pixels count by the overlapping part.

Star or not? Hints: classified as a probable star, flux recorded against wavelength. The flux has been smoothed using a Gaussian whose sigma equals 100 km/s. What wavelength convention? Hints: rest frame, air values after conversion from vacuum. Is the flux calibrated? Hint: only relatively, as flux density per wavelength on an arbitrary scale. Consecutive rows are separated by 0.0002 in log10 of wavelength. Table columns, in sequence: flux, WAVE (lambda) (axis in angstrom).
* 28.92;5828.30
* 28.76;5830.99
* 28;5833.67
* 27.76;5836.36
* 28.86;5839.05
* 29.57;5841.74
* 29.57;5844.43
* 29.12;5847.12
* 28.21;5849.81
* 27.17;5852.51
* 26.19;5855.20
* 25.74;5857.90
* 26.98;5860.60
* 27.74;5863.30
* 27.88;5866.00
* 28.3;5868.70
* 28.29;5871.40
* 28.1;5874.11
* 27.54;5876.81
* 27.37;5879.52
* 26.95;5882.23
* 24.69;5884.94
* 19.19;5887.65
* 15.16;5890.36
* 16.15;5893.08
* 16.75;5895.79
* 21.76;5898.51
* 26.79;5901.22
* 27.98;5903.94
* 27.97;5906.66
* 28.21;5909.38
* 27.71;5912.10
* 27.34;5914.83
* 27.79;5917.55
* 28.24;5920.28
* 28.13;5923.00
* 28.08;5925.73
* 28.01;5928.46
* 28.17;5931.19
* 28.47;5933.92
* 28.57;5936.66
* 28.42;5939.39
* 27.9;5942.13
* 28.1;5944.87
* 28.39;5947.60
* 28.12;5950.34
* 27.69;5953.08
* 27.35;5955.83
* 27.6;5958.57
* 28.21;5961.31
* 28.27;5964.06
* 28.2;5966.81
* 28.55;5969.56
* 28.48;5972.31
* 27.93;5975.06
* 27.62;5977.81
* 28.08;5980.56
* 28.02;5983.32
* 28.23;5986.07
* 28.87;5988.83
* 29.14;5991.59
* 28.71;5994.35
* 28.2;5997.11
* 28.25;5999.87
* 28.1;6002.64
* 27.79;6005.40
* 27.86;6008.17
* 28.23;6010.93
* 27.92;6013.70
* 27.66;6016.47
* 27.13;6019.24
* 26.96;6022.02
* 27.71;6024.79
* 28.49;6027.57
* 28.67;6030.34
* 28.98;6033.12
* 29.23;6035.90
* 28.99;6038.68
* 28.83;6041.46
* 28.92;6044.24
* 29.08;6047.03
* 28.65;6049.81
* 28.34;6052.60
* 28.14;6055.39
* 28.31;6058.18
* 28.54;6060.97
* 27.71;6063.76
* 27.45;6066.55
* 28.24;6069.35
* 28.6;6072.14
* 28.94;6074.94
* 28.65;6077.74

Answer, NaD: 5.6 angstrom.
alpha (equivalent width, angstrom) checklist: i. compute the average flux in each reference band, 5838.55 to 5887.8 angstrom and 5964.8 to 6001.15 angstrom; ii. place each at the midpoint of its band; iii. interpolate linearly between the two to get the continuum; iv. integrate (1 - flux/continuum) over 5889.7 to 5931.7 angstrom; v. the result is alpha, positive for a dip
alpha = 3.6 angstrom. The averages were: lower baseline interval 27.4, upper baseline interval 28.3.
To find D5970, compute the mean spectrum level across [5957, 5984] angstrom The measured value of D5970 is 28.1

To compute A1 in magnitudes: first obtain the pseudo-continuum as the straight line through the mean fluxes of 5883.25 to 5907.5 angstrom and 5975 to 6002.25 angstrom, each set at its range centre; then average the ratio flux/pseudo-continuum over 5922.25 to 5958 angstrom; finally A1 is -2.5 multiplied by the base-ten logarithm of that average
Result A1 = -0.13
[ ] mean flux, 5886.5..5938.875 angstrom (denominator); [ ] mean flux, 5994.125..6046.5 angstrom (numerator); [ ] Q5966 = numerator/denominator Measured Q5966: 1.11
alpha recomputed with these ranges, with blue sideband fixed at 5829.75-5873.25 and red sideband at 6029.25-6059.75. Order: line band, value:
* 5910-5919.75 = 0.2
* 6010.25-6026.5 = 0.6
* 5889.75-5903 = 3.9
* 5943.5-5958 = 0.2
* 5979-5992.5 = 0.0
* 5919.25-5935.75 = 0.1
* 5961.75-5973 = 0.0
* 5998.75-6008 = 0.2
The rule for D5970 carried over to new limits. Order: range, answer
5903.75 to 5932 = 28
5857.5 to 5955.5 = 26.4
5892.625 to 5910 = 23.9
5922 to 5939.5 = 28.3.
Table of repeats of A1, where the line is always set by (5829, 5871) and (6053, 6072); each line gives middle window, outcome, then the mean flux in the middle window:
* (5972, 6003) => -0.009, 28.3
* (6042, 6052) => -0.028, 28.8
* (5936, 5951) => -0.007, 28.3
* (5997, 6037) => 0.001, 28.1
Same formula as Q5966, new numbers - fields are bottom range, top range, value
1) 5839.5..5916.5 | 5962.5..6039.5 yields 1.09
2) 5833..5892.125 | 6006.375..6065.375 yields 1.06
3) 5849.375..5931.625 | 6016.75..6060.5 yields 1.10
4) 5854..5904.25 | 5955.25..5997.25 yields 1.15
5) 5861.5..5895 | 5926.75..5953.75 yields 1.14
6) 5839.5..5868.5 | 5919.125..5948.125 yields 1.01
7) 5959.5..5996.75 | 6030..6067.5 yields 1.01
